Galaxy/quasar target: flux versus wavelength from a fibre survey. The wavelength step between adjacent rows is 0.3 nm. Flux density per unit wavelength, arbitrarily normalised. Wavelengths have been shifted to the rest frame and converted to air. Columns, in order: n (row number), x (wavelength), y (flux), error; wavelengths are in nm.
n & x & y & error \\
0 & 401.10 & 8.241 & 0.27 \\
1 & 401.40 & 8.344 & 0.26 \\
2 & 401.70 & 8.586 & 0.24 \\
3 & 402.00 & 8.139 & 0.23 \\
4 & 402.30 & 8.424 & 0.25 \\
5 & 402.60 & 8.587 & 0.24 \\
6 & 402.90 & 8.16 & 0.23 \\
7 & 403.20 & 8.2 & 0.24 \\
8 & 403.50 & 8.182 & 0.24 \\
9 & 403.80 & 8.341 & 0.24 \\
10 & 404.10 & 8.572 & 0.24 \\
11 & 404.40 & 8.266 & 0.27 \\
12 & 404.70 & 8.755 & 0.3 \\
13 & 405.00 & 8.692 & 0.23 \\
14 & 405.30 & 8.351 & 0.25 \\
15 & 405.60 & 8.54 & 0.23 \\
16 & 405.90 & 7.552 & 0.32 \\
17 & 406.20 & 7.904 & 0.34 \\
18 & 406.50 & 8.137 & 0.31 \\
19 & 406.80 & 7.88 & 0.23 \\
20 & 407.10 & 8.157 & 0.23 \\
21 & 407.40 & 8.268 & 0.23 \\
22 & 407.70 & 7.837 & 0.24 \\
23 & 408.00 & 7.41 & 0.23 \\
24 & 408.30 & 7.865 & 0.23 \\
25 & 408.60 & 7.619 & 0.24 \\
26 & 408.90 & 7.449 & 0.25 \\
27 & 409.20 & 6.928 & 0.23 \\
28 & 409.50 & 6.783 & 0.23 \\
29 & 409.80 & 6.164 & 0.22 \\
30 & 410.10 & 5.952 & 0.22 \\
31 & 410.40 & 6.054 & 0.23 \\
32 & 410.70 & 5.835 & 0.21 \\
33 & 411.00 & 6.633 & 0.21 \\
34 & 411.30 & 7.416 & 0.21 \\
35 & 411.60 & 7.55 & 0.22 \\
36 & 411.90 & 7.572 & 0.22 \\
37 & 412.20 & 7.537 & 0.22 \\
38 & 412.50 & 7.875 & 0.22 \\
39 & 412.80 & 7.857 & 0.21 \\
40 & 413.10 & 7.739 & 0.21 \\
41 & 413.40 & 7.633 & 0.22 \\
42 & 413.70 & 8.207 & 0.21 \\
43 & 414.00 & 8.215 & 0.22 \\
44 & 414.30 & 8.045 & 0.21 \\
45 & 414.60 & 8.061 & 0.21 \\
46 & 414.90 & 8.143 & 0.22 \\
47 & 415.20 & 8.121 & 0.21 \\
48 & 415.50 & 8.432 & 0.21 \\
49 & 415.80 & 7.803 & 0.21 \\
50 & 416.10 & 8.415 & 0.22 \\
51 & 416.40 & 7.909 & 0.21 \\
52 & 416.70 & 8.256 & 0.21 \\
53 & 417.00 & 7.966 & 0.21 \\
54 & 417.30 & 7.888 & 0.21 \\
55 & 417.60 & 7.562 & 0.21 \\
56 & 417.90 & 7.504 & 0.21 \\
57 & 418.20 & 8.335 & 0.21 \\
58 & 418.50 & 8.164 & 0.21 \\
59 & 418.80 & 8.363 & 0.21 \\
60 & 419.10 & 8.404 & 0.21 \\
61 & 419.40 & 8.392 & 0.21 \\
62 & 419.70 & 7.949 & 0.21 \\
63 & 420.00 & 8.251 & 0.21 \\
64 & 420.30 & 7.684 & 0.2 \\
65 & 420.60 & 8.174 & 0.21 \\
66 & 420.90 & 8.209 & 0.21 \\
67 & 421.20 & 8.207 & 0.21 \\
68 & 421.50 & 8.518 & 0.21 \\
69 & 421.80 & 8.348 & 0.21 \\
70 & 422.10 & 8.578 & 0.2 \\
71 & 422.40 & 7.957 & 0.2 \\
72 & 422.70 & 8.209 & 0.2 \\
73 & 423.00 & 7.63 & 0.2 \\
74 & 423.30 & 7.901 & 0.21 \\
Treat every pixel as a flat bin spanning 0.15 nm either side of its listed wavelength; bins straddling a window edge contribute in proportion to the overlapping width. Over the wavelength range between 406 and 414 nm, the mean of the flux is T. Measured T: 7.41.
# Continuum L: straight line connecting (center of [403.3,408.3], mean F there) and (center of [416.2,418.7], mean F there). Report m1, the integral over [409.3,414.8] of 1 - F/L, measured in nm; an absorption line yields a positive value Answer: 0.52 nm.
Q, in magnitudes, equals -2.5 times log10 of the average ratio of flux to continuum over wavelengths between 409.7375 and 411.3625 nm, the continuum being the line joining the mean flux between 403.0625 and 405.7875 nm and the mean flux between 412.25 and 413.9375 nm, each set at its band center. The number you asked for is 0.264 mag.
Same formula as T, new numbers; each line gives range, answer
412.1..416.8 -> 8.02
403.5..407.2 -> 8.26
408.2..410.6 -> 6.81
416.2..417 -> 8.08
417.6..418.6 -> 7.93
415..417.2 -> 8.12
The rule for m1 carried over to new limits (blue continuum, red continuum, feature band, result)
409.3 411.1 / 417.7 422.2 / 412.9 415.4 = -0.352 nm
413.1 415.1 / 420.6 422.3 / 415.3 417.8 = 0.035 nm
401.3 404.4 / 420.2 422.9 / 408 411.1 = 0.574 nm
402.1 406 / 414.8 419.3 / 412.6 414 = 0.046 nm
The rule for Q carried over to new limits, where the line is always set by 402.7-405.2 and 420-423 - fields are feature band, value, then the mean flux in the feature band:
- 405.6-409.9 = 0.10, 7.62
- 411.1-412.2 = 0.11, 7.48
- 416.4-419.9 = 0.02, 8.07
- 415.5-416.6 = 0.02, 8.11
